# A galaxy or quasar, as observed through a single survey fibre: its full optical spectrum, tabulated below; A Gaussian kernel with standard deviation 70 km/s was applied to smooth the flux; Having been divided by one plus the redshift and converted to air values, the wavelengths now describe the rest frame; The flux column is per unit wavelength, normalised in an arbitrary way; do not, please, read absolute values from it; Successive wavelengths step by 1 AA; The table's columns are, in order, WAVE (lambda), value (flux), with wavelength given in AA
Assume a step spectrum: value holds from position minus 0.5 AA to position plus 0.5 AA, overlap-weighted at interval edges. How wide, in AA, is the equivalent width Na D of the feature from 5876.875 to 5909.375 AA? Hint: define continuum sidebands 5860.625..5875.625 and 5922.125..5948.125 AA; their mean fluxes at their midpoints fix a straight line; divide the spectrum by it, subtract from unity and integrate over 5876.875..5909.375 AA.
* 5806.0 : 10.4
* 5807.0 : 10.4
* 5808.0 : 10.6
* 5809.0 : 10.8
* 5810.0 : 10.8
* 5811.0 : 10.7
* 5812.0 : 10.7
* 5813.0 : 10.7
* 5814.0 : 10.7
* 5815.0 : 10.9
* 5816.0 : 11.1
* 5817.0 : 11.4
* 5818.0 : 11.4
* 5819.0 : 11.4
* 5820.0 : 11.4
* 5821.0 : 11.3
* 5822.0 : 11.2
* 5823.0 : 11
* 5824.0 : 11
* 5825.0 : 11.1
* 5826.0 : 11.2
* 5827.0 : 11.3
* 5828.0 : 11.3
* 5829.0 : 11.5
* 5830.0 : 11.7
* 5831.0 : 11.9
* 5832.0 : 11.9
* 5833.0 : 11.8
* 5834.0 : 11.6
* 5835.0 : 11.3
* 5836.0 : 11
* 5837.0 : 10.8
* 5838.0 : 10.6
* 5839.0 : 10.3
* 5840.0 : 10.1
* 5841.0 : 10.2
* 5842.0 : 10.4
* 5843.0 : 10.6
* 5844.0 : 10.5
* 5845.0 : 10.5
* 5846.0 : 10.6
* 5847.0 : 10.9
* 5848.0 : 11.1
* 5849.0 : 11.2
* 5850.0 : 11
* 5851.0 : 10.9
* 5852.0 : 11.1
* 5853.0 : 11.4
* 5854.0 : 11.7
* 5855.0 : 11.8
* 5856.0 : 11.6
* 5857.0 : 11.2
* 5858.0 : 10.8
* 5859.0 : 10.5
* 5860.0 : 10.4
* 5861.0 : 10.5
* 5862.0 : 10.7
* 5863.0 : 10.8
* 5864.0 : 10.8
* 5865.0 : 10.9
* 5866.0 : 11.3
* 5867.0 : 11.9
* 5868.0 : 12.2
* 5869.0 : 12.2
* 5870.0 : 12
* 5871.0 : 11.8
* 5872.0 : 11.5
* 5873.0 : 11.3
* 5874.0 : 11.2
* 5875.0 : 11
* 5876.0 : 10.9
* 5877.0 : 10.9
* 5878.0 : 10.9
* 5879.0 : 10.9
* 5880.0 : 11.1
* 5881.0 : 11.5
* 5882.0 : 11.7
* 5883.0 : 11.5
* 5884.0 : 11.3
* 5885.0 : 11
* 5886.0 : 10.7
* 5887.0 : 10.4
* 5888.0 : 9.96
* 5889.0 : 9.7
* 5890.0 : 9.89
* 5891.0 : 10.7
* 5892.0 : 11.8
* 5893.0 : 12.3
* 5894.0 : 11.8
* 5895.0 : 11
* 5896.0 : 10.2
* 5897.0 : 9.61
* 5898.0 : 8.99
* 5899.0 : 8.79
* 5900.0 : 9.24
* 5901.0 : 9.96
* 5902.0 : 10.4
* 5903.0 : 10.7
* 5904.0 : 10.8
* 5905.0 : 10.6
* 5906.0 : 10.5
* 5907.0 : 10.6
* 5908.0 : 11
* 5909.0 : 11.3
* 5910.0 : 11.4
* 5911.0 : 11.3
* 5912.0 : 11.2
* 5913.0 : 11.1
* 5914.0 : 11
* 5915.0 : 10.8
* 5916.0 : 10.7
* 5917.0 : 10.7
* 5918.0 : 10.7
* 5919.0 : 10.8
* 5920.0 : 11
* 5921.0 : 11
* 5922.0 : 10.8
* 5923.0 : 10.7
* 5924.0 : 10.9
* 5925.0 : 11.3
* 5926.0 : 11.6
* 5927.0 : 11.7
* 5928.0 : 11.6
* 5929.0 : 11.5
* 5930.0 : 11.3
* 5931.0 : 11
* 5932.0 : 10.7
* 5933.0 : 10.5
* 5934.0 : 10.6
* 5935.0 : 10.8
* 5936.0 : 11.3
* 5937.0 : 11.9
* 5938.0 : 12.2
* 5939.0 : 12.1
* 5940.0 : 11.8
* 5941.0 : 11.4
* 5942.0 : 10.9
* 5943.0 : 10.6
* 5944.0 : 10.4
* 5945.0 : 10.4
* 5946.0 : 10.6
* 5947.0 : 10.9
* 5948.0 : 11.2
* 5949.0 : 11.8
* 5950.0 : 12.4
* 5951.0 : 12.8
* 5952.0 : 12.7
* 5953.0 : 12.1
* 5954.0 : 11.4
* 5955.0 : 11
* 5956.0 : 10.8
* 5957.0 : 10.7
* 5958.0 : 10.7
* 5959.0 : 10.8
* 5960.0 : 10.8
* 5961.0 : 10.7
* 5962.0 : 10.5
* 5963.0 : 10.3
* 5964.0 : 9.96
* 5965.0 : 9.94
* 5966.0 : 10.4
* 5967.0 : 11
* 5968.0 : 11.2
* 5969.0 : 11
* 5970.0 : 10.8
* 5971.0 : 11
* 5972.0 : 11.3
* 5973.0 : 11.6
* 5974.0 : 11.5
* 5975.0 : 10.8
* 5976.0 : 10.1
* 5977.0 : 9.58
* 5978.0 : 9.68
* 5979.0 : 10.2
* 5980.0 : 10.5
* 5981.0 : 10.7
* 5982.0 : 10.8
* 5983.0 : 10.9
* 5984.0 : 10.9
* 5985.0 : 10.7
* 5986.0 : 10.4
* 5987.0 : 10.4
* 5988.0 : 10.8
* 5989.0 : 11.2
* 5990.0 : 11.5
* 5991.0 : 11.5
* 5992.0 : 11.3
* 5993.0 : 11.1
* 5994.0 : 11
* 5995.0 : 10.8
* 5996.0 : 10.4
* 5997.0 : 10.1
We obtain 1.8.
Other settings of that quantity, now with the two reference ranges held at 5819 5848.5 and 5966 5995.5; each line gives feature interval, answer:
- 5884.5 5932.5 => 0.7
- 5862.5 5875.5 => -0.5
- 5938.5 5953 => -0.8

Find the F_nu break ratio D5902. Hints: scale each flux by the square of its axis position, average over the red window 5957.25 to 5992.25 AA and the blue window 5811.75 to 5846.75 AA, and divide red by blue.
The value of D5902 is 1.0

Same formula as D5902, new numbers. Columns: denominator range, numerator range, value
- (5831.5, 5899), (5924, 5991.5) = 1.04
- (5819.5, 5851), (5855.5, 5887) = 1.03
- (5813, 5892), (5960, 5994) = 1.01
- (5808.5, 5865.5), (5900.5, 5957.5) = 1.04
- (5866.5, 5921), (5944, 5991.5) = 1.03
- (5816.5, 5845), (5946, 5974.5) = 1.05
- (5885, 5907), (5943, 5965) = 1.08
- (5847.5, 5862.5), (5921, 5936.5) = 1.03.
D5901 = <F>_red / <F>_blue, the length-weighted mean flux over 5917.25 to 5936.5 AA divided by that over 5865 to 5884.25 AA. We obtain 1.0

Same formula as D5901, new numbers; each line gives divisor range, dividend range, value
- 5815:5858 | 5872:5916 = 0.97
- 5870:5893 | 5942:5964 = 1.01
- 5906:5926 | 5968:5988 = 0.97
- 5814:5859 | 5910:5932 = 1.00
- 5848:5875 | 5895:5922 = 0.94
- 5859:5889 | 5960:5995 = 0.97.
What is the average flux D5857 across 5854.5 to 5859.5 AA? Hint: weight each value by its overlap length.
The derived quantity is 11.2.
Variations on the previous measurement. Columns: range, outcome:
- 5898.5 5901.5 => 9.33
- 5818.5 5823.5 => 11.3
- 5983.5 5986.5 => 10.7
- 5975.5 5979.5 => 9.89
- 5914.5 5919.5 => 10.7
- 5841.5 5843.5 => 10.5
